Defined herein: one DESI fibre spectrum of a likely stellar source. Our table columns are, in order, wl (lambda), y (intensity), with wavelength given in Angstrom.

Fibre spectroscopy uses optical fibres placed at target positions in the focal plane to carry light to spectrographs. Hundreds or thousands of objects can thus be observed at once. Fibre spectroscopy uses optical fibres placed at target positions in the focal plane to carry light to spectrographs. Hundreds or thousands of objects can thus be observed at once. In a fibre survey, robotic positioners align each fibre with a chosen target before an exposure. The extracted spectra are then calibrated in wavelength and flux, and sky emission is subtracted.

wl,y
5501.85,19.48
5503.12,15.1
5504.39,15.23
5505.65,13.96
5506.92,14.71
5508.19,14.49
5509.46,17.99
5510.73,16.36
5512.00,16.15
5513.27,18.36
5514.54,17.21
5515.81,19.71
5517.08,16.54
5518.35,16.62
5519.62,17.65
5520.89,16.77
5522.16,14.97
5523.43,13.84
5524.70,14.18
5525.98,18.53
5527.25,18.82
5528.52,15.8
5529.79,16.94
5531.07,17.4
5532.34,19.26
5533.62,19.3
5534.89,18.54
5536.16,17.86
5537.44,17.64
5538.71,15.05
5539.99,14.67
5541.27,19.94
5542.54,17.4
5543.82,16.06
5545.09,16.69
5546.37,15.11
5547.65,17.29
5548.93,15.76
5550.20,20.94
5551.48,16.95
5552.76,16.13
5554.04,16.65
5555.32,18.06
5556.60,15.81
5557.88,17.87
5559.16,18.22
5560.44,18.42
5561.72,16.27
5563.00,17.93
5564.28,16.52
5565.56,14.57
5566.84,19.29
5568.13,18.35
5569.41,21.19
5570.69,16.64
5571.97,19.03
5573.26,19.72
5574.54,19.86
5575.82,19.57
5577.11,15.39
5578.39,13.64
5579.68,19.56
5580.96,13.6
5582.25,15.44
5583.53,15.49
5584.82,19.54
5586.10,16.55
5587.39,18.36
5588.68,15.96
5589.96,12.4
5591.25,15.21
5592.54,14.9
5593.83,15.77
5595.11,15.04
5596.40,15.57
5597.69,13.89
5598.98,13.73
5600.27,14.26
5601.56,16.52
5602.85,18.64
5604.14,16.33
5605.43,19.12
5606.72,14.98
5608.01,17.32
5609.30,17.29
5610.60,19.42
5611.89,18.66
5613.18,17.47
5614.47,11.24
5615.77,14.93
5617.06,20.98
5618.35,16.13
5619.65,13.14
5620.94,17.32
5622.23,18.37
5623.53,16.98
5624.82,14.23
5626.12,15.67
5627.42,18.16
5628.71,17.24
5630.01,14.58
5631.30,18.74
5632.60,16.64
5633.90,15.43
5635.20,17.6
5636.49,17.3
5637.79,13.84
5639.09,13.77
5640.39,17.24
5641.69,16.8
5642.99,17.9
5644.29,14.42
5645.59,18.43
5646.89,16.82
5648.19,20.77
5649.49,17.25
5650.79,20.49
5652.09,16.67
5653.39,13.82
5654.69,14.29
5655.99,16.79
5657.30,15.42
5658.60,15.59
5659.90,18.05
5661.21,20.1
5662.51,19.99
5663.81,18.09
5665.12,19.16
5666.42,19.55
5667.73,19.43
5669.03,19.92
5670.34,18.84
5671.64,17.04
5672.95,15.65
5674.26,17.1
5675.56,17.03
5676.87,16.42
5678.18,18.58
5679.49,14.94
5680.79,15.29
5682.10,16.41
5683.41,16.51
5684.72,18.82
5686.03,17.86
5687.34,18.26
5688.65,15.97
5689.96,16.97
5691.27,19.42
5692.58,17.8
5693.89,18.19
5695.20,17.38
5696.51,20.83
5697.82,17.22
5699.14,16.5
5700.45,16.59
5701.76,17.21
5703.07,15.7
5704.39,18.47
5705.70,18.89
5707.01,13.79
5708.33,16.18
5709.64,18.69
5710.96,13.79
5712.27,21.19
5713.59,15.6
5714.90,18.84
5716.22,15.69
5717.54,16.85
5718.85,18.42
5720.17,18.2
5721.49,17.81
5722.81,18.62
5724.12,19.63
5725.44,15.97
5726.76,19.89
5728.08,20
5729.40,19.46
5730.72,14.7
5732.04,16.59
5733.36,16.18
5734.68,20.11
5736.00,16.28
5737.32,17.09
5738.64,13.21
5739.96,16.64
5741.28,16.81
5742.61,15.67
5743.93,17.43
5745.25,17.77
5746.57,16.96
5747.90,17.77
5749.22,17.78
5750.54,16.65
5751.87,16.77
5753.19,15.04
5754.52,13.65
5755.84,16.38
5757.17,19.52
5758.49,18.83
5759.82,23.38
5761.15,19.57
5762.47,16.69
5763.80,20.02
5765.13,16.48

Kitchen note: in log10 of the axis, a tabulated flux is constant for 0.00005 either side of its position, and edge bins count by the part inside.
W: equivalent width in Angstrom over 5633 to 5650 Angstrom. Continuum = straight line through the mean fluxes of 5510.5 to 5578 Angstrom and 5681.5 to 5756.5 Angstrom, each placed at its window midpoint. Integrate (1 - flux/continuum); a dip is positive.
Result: 0.6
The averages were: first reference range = 17.3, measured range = 16.7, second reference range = 17.2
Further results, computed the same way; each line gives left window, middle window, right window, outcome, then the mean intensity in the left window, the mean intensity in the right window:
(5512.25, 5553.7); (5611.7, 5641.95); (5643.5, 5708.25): 1.77 Angstrom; 17.1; 17.4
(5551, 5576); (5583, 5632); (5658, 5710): 3.93 Angstrom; 17.8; 17.6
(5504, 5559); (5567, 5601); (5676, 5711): 0.92 Angstrom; 16.9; 17.2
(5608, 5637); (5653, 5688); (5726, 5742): -0.95 Angstrom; 16.7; 17.2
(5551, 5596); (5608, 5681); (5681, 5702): 1.27 Angstrom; 17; 17.6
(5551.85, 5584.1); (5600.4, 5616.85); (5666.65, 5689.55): 0.45 Angstrom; 17.3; 17.3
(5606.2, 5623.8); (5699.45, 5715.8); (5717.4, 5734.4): 0.65 Angstrom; 16.7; 18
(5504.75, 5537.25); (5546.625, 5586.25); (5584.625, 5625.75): -2.14 Angstrom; 16.9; 16.2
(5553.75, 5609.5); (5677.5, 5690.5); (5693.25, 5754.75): 0.11 Angstrom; 16.8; 17.2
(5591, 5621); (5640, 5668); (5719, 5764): -1.56 Angstrom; 16.2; 17.5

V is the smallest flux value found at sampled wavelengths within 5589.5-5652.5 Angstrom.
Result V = 11.24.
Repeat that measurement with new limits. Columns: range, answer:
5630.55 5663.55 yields 13.77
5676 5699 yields 14.94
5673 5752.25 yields 13.21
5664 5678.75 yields 15.65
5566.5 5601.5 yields 12.4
